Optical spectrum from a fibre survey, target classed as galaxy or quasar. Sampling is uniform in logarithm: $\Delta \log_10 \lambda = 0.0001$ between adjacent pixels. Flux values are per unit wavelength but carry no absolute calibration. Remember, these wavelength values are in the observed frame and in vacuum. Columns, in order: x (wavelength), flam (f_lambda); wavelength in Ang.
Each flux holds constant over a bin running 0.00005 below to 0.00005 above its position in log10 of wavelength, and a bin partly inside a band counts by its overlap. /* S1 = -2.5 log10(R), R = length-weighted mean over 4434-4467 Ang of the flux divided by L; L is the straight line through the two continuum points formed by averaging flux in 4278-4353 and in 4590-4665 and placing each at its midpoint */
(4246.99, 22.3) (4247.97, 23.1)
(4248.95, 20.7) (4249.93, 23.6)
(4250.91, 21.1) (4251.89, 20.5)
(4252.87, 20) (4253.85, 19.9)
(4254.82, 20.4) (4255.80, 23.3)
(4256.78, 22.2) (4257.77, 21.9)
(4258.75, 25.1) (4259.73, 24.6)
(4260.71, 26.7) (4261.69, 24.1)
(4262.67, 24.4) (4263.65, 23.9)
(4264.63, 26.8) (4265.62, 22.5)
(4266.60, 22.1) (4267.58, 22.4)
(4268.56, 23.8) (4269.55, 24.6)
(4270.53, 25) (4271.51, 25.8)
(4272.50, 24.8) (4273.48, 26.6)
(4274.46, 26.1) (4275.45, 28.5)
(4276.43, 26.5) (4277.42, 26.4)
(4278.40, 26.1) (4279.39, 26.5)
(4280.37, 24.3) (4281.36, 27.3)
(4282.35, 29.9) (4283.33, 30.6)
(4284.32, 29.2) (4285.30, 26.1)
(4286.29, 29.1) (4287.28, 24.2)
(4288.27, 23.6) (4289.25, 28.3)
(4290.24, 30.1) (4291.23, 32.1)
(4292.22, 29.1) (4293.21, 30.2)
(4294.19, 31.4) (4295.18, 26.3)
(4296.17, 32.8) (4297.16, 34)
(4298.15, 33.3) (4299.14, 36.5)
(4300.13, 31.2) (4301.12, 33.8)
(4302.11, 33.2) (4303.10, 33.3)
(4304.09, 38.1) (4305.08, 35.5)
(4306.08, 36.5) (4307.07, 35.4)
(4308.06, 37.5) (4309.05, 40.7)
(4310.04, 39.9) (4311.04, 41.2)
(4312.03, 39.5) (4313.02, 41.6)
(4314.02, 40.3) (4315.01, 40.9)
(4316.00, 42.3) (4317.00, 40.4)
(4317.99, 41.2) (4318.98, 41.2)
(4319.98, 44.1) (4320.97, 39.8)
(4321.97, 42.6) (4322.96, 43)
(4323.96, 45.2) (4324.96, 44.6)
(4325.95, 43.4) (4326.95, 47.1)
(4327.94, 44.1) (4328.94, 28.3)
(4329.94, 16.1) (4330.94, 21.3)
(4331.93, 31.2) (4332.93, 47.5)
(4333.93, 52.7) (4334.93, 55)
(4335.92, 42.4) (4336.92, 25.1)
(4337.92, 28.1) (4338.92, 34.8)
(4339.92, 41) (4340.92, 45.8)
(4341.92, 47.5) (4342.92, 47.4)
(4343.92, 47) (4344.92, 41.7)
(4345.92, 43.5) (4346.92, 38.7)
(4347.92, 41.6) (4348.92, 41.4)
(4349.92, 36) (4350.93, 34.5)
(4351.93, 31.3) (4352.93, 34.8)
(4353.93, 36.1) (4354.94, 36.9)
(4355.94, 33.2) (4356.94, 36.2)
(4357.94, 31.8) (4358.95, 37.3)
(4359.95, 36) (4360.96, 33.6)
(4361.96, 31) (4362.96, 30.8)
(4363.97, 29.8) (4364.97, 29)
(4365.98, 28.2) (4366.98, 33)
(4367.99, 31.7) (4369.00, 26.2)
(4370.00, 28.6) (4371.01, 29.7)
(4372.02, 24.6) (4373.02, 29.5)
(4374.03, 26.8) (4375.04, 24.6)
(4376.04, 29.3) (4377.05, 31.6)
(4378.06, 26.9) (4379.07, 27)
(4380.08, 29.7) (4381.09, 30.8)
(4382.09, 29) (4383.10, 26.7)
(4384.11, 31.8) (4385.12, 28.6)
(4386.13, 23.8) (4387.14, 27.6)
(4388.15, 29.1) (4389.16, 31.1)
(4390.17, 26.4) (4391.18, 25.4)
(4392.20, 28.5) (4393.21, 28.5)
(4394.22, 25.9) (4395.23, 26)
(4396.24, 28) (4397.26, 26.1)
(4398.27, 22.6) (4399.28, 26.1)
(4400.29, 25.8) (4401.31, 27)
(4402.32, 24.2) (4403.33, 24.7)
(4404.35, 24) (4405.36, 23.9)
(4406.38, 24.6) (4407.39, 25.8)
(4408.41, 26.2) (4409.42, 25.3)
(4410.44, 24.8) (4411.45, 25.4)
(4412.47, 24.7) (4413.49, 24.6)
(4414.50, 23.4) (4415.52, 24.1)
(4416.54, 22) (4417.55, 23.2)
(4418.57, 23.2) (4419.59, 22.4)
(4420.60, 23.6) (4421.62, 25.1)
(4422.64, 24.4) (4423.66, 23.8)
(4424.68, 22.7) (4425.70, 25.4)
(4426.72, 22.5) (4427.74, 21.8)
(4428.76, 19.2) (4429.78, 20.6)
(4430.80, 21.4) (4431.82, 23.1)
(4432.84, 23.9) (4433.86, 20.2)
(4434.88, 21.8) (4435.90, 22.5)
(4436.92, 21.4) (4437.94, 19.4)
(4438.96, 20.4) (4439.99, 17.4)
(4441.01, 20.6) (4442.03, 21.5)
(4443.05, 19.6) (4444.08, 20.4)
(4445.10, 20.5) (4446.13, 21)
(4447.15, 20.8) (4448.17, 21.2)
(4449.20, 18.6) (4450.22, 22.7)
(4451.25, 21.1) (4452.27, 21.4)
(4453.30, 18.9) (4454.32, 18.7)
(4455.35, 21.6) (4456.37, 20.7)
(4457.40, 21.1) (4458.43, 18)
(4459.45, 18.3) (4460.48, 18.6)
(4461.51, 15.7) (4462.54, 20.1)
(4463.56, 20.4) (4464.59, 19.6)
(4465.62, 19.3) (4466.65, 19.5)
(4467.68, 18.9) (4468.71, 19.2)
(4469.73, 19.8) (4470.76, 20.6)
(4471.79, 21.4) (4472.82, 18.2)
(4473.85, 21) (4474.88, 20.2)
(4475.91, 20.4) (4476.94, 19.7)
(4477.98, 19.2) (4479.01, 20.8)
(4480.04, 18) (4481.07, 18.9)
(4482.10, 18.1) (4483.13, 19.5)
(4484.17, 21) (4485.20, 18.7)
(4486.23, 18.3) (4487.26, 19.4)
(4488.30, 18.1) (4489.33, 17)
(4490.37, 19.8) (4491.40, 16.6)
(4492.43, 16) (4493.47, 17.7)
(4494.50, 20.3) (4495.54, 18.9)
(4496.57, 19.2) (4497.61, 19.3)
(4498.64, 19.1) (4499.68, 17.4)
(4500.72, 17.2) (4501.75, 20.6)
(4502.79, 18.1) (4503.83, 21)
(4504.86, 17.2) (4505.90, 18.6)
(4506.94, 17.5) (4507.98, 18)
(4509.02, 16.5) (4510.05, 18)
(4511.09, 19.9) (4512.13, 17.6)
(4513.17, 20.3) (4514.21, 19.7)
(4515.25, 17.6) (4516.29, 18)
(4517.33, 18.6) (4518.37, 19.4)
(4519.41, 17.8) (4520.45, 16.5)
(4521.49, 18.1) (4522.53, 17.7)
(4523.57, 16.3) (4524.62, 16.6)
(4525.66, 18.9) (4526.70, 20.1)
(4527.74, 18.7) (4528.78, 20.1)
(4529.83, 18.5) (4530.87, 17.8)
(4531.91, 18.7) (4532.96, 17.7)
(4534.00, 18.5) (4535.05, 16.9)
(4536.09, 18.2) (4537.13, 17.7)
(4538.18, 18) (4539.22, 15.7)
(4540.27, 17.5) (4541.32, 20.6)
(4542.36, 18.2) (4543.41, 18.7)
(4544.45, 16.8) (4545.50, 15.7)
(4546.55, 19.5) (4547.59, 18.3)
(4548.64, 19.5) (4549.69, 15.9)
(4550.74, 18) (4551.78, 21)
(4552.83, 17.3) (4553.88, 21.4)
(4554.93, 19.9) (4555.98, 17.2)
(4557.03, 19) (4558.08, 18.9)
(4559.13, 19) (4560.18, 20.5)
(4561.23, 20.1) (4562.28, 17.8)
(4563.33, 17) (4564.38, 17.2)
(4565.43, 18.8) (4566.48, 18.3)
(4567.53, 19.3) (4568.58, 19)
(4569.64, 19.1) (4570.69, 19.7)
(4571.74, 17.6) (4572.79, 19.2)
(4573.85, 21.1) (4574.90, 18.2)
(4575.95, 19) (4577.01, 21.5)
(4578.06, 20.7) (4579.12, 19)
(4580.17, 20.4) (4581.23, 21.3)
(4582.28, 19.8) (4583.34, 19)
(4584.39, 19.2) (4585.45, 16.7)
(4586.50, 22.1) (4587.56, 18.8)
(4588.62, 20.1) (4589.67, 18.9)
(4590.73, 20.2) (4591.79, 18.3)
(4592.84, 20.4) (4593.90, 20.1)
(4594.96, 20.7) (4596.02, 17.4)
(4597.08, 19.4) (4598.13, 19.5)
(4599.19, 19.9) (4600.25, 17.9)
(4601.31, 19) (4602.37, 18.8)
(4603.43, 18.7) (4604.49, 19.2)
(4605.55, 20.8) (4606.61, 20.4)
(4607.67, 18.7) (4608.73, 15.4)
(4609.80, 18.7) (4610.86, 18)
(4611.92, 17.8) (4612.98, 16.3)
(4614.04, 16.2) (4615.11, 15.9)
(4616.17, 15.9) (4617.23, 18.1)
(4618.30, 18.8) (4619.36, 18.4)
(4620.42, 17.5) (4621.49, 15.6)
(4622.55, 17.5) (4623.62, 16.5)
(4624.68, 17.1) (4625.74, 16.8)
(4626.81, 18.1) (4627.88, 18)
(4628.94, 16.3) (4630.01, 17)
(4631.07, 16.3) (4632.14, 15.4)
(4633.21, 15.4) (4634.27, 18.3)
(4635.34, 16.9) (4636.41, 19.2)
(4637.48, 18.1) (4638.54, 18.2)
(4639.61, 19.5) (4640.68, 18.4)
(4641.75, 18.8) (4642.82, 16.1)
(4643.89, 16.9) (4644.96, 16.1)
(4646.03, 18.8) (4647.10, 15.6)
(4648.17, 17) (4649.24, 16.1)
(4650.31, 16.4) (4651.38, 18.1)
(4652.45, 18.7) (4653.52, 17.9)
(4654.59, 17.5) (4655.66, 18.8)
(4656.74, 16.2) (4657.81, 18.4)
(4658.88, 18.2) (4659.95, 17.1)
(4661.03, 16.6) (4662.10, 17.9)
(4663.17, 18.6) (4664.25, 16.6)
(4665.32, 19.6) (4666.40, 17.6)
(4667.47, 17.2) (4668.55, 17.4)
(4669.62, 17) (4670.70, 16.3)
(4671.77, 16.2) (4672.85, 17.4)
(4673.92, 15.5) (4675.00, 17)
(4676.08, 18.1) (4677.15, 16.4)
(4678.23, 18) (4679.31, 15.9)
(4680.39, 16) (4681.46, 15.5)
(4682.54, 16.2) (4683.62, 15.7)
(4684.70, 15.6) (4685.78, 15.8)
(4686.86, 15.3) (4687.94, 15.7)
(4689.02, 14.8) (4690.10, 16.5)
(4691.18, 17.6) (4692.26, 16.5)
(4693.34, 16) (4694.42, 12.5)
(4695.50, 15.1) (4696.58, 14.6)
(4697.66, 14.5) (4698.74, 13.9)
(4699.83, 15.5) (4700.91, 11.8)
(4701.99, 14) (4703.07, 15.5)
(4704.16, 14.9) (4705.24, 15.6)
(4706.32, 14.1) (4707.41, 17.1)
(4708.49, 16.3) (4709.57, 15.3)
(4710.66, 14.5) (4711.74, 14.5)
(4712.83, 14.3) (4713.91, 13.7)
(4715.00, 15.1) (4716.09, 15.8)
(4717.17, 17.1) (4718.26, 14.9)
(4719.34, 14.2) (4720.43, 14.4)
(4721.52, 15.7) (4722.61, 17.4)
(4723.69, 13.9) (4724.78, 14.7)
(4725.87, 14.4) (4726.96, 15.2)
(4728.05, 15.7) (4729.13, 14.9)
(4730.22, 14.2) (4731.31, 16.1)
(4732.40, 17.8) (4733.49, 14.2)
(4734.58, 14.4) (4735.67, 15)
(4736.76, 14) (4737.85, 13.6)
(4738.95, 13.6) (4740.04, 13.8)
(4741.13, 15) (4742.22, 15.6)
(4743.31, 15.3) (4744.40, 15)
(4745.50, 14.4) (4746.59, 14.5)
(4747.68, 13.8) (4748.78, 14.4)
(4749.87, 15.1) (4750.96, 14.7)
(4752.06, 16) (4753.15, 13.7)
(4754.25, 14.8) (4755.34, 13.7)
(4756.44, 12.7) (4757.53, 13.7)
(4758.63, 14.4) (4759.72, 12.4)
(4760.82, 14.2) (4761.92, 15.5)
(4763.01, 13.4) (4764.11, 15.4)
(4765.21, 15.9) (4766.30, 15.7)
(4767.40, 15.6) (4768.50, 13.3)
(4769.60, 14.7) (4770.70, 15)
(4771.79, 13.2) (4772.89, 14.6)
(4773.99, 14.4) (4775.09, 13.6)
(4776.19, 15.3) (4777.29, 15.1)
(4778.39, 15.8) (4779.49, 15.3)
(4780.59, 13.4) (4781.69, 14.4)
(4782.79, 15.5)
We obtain 0.372 mag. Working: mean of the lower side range 36.3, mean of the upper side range 17.8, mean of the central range 20.1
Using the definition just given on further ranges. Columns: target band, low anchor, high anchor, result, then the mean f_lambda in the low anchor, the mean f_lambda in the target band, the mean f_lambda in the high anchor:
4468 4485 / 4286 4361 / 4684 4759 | 0.40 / 37.1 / 19.7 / 14.9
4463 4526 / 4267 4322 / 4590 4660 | 0.25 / 32.3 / 18.8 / 17.9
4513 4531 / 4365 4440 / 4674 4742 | 0.17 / 25.5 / 18.3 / 15.2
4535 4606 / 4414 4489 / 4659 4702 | -0.04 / 20.6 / 19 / 16.2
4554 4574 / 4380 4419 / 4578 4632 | 0.06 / 26.1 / 18.9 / 18.4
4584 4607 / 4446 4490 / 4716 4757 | -0.12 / 19.6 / 19.4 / 14.8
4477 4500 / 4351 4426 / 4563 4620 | 0.24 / 27.8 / 18.7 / 18.9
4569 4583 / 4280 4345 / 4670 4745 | 0.13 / 36.4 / 19.7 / 15.3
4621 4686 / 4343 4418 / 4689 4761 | 0.04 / 29.6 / 17.1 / 14.8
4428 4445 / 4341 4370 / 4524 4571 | 0.34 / 35.9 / 20.9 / 18.5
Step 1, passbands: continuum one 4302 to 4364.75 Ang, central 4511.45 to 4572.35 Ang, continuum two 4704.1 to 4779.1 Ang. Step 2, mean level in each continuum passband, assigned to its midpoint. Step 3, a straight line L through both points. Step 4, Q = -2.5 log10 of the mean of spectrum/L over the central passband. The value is 0.39 mag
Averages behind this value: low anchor 38.4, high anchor 14.8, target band 18.4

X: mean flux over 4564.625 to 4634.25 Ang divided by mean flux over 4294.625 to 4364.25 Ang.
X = 0.5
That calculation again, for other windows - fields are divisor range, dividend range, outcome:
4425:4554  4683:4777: 0.77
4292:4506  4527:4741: 0.62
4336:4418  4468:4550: 0.61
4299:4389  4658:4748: 0.44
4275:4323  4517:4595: 0.56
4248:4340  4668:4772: 0.48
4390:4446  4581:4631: 0.78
